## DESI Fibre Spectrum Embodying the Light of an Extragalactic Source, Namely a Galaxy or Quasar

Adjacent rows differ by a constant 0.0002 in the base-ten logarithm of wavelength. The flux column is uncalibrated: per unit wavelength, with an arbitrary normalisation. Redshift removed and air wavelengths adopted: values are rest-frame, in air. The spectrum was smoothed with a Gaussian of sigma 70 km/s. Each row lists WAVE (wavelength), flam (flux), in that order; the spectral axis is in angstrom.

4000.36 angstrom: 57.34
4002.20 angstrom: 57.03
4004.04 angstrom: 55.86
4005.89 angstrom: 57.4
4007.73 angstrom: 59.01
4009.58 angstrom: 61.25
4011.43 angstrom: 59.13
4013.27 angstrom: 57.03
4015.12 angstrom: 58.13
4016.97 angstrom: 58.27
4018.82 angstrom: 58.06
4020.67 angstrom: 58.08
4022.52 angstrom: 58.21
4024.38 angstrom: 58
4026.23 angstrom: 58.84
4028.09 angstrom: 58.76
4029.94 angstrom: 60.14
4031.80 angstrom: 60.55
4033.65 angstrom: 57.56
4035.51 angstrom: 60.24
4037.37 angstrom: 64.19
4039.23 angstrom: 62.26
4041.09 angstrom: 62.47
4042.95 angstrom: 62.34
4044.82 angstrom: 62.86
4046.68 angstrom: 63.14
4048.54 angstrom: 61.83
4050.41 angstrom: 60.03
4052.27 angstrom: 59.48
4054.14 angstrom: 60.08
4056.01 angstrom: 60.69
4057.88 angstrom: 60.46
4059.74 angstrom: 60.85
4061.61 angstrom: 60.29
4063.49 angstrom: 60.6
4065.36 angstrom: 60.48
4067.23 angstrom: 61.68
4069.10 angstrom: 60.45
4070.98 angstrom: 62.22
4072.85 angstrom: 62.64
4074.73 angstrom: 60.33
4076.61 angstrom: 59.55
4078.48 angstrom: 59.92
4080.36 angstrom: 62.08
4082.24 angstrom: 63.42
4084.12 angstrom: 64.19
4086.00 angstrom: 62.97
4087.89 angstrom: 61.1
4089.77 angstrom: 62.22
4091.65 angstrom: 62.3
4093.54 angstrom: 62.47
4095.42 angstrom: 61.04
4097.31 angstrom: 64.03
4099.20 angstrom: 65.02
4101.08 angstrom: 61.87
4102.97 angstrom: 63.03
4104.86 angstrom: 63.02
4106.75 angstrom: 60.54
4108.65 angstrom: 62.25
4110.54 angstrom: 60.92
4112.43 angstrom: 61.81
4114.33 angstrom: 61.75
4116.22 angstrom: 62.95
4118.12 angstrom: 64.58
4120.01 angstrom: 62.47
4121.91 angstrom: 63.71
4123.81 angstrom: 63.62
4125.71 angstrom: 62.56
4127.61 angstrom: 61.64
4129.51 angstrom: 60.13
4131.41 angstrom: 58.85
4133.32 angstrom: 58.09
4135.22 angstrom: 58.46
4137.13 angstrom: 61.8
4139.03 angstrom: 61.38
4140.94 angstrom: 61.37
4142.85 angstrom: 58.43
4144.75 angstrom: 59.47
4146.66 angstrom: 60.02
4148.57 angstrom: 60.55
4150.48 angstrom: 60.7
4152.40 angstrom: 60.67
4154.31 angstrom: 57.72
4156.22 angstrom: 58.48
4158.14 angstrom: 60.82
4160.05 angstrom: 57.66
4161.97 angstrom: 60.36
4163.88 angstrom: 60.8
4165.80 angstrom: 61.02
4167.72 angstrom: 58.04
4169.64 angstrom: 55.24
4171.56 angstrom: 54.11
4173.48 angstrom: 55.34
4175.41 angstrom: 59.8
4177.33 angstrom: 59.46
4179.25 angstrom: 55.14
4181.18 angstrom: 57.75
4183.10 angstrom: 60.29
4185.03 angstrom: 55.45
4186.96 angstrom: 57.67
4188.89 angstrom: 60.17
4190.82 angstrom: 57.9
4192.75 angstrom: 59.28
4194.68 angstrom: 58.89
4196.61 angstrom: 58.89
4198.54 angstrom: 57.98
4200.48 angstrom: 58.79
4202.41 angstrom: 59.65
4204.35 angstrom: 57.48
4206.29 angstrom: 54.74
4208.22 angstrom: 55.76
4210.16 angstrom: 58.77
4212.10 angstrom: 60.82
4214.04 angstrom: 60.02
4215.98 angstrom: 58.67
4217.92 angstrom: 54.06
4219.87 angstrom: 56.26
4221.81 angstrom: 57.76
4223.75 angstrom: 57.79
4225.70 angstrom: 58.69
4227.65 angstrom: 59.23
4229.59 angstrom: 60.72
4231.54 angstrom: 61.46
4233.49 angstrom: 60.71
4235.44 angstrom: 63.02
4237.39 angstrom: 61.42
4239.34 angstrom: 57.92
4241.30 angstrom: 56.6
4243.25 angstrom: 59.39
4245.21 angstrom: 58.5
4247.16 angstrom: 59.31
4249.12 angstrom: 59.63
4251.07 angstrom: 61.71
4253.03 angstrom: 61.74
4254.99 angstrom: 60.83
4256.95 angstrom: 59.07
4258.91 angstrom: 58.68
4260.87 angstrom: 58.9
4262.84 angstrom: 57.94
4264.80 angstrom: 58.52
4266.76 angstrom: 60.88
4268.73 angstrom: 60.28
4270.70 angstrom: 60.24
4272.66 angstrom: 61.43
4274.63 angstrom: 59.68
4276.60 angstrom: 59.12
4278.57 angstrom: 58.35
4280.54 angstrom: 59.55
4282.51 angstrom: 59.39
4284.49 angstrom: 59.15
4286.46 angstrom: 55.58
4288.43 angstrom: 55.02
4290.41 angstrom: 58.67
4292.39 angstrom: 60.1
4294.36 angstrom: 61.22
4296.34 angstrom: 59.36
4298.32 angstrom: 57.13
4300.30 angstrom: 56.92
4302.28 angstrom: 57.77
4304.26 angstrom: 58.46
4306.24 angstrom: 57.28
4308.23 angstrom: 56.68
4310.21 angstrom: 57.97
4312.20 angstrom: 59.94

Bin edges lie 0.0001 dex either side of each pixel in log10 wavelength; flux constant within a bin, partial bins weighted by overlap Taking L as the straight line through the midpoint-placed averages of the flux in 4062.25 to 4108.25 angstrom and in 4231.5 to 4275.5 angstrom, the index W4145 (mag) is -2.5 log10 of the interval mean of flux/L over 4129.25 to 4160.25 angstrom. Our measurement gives 0.03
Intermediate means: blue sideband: 61.9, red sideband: 59.9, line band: 59.7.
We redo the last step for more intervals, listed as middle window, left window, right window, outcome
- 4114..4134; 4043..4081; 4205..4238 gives -0.031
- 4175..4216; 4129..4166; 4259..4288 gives 0.023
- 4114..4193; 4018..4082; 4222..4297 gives 0.007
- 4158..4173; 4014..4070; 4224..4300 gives 0.027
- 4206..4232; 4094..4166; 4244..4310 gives 0.029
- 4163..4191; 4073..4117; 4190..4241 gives 0.036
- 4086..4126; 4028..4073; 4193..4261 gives -0.038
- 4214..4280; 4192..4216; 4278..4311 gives -0.020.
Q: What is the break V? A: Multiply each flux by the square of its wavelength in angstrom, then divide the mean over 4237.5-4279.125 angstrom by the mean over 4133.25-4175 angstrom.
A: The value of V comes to 1.06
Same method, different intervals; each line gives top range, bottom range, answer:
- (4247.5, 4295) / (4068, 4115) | 1.04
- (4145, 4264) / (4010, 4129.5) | 1.02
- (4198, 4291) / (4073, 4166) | 1.02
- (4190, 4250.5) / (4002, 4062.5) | 1.08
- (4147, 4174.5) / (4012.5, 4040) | 1.06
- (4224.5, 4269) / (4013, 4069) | 1.10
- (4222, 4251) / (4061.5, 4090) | 1.05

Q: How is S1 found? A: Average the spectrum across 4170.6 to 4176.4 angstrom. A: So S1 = 56.4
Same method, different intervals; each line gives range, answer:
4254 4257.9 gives 59.9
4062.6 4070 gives 60.9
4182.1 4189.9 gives 58.4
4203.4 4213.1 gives 57.5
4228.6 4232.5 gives 61.2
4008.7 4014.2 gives 59.2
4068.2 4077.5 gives 61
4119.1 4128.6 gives 62.8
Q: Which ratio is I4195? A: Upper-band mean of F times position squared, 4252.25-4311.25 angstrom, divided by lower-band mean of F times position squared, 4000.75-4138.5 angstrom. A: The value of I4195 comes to 1.07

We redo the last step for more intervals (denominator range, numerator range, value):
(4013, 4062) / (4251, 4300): 1.10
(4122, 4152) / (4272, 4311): 1.04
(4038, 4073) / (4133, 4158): 1.02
